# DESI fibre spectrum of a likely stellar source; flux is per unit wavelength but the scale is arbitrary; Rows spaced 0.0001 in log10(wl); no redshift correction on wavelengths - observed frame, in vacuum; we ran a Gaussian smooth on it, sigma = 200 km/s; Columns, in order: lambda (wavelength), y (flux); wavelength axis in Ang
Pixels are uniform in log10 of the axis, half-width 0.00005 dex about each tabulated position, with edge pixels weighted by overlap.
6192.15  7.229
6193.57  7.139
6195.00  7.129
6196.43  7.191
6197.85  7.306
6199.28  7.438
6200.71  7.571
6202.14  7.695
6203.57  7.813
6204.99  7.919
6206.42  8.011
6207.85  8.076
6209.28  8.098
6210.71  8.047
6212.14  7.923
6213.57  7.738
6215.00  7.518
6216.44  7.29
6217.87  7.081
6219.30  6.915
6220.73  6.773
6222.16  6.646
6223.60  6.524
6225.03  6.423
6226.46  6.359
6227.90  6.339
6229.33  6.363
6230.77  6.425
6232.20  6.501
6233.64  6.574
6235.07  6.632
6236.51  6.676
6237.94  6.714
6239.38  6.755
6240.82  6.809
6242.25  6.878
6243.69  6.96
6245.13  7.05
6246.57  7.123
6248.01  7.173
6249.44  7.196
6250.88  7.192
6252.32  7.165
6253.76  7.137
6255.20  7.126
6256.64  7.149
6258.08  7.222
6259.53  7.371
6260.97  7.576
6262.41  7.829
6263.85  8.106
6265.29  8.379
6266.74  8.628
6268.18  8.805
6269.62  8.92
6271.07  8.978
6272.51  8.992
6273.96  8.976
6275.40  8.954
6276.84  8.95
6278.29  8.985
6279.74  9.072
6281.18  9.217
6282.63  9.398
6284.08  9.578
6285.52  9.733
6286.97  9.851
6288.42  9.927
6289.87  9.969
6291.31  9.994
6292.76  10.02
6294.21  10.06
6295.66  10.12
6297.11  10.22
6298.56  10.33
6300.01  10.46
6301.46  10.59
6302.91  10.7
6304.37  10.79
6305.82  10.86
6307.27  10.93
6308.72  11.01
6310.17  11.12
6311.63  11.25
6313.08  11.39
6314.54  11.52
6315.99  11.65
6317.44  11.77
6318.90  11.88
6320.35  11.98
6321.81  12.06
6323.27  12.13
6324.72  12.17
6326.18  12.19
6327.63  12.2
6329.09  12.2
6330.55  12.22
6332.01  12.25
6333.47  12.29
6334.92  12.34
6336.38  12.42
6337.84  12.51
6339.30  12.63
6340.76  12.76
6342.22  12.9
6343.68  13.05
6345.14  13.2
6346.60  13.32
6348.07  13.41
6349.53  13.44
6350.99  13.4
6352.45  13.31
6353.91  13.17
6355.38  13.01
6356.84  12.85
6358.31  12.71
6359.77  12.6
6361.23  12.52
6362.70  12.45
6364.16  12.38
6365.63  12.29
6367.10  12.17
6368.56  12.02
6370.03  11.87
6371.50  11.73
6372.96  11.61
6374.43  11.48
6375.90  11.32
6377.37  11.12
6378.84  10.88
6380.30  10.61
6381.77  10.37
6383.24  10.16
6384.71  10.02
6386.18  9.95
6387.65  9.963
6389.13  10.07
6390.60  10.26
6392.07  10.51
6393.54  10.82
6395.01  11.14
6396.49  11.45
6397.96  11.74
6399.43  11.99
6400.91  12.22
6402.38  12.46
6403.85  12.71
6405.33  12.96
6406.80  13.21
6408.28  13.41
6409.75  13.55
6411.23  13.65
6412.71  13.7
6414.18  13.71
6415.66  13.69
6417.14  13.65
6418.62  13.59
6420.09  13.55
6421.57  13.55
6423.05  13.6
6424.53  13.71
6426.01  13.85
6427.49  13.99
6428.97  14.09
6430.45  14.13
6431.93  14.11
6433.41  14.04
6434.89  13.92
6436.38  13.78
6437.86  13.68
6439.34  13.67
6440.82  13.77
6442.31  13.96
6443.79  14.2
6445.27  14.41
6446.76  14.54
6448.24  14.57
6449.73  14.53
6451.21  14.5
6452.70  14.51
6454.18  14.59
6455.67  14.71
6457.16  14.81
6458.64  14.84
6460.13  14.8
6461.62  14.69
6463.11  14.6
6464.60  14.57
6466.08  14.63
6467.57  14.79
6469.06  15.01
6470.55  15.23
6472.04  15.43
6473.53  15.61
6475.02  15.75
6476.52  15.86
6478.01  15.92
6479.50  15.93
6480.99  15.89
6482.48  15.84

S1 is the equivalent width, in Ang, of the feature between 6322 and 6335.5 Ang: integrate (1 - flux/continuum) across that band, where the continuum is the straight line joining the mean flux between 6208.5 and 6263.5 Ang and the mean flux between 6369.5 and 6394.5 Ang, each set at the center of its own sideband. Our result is -4.1 Ang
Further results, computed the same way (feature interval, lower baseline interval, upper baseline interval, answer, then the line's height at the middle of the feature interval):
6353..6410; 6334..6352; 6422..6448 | 7.03 Ang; 13.4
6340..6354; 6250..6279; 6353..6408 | -3.37 Ang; 10.6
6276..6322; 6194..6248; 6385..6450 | -4.78 Ang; 9.46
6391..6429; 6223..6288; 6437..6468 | 0.33 Ang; 13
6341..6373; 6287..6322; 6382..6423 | -3.34 Ang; 11.5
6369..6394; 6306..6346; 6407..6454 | 4.37 Ang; 13.1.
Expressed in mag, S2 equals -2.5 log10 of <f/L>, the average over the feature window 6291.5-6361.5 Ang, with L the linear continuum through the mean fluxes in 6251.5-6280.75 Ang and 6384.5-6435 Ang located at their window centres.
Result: -0.181 mag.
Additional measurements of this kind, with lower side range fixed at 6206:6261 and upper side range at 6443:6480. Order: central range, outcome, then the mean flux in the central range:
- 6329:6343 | -0.18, 12.5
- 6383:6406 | 0.13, 11.2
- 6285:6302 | -0.11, 10.1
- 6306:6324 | -0.17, 11.5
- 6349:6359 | -0.17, 13.1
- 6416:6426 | -0.01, 13.6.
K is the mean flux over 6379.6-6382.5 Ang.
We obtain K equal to 10.5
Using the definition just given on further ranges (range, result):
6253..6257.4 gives 7.14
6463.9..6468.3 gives 14.7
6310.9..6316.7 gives 11.4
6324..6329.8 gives 12.2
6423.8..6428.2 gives 13.8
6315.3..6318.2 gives 11.7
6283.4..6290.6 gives 9.83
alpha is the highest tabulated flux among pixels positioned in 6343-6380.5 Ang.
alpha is 13.44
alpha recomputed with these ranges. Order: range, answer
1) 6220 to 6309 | 11.01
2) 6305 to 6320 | 11.88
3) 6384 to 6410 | 13.55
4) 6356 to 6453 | 14.57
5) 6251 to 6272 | 8.978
